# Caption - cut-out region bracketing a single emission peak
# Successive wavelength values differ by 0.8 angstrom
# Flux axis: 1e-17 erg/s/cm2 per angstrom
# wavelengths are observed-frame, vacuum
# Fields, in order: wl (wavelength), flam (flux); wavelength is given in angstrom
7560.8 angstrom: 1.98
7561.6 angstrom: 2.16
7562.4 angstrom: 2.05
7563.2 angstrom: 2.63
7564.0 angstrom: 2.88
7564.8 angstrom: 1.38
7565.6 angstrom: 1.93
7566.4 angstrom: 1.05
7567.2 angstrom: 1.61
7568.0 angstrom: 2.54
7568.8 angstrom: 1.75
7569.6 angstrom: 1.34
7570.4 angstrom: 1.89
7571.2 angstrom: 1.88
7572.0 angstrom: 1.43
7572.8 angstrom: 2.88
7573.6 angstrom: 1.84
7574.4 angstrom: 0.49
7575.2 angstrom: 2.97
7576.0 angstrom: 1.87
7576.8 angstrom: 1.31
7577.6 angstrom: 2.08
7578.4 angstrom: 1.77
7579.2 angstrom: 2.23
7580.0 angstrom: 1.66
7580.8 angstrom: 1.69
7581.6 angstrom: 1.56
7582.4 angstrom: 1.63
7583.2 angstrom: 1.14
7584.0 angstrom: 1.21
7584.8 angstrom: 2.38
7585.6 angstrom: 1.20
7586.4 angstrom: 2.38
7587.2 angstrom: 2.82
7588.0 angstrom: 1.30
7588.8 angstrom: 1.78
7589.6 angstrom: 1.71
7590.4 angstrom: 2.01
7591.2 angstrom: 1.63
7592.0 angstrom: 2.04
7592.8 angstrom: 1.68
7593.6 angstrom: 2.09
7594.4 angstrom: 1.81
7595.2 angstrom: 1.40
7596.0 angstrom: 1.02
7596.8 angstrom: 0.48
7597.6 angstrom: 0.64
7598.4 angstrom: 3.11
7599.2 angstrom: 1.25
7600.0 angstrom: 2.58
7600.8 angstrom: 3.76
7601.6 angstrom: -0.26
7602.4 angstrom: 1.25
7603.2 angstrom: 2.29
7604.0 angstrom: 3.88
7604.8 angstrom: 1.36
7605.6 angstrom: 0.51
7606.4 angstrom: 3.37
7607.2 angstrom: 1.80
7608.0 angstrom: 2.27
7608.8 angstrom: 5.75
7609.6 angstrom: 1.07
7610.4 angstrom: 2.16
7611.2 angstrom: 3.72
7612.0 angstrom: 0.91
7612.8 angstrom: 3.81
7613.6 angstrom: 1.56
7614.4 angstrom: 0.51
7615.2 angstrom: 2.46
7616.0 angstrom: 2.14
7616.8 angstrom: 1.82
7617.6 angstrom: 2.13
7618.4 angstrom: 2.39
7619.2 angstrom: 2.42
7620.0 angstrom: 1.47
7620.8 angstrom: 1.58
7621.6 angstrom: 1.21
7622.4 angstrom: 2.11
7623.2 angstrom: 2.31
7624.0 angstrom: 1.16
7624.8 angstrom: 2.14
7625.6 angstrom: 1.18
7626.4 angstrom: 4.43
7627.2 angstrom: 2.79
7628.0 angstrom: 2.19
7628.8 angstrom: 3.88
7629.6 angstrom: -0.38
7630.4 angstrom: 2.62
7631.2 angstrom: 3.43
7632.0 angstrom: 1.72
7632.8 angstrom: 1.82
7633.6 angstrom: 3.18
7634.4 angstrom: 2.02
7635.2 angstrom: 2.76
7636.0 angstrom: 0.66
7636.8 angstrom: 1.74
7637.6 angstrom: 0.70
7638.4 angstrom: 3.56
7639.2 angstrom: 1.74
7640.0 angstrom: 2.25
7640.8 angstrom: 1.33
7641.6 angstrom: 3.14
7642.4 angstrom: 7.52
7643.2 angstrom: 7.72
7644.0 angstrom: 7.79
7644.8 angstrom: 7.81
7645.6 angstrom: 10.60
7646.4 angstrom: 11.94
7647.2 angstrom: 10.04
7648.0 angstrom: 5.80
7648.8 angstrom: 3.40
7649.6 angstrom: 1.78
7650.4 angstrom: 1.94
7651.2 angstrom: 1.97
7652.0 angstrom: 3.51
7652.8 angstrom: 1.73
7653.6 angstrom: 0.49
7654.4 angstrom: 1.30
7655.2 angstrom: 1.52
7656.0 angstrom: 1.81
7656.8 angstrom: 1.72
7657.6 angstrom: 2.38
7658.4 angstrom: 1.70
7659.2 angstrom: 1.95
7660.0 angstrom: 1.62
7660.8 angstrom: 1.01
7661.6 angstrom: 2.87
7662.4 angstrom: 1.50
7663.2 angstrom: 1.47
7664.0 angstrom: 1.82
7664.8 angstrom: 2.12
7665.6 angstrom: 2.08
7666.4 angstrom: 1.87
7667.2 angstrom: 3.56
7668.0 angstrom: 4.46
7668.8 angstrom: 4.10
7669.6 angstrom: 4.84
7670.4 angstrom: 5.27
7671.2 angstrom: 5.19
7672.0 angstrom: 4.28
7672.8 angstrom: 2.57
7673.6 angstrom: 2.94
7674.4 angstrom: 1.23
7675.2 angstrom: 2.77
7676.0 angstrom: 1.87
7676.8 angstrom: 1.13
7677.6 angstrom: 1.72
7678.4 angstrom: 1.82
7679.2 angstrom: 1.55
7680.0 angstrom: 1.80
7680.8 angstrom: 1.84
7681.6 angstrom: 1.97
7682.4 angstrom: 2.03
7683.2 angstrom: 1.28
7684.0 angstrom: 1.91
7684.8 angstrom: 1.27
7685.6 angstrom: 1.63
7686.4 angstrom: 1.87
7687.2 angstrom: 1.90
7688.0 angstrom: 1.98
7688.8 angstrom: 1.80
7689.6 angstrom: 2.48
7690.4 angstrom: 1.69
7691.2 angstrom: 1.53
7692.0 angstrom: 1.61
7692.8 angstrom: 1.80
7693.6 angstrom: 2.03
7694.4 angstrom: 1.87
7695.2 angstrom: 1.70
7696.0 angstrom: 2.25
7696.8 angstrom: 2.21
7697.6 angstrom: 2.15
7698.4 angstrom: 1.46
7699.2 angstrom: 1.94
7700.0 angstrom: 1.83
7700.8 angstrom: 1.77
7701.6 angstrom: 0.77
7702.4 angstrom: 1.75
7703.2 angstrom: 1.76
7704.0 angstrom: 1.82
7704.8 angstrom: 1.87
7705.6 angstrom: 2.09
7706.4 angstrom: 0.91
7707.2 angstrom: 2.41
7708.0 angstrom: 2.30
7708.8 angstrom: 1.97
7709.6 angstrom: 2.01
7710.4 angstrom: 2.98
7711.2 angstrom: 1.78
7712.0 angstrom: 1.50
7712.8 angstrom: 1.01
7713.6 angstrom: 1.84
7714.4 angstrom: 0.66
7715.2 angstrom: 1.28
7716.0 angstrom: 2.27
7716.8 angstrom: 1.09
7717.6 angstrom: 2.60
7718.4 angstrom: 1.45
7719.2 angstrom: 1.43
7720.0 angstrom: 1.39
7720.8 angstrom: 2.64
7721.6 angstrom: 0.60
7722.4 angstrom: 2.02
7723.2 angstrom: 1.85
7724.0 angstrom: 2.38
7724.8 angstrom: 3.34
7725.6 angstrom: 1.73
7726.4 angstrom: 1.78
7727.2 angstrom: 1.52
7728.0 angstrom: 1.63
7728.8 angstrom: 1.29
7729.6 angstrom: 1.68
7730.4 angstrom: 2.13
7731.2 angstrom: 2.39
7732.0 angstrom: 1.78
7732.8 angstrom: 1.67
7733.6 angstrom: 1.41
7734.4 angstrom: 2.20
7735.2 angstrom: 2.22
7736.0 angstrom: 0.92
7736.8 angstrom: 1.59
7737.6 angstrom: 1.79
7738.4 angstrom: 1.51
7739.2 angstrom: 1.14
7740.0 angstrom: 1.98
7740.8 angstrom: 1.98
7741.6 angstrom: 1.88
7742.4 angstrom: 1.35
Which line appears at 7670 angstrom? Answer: [N II] 6583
